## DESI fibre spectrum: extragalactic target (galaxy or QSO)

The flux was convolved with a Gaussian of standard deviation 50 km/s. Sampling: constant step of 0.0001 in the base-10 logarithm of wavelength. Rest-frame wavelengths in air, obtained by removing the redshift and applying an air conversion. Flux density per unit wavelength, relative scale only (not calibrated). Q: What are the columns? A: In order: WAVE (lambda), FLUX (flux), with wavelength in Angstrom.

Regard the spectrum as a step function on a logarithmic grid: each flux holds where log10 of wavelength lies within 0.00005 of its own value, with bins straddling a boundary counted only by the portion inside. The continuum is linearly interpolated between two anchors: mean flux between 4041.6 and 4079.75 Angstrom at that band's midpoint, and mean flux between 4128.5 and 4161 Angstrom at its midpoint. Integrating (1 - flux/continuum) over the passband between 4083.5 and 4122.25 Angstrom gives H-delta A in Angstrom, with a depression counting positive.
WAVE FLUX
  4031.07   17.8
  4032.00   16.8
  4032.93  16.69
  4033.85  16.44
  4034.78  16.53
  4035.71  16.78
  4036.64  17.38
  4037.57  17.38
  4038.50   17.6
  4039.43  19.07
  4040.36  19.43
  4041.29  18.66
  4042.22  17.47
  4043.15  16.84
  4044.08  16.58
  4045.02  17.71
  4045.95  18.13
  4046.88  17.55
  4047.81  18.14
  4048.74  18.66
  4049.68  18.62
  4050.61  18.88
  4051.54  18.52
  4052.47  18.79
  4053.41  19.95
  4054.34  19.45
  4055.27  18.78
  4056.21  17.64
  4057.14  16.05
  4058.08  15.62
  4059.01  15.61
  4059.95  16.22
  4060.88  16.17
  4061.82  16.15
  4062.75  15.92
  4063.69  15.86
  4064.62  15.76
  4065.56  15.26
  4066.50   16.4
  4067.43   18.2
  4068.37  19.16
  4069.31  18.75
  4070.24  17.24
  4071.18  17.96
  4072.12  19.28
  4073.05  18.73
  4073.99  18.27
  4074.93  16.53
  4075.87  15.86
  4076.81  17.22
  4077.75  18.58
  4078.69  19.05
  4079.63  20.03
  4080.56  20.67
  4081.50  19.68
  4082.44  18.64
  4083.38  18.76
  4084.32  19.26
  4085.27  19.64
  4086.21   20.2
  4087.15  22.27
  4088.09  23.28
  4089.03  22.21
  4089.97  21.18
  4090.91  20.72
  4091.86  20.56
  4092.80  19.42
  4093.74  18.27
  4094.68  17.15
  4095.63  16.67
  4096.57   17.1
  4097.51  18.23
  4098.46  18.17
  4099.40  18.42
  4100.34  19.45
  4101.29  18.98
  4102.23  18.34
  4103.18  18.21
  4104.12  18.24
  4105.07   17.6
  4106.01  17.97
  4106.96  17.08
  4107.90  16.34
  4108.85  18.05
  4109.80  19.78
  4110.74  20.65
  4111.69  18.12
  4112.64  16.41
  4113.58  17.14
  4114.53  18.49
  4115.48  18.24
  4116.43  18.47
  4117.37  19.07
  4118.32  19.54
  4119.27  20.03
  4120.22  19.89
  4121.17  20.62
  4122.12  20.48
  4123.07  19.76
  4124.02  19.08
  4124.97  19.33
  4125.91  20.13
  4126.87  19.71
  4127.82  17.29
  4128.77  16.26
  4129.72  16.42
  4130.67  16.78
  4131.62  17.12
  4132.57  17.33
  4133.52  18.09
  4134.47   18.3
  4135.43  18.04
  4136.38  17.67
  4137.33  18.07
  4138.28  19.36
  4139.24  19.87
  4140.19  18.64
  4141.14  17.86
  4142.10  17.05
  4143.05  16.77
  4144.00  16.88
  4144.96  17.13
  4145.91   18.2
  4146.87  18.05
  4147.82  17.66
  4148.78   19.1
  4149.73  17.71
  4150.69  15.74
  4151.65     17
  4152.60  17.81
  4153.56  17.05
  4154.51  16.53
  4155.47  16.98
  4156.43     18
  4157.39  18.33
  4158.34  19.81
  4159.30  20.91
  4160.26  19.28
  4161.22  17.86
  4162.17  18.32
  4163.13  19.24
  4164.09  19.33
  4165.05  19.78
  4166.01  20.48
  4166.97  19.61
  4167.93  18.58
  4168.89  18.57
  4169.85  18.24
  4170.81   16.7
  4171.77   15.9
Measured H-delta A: -2.9 Angstrom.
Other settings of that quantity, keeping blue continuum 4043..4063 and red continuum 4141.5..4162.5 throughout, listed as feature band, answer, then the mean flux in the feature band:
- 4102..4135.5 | -1.3 Angstrom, 18.4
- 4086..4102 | -1.7 Angstrom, 19.5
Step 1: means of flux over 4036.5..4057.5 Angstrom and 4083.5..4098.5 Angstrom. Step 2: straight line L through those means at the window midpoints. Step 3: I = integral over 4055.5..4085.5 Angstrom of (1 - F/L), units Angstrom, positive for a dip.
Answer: 2.1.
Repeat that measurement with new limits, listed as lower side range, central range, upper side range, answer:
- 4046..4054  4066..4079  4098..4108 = 0.4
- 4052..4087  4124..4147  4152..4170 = 0.6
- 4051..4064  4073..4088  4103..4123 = -1.1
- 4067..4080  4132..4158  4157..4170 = 1.7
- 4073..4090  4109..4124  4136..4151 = -0.4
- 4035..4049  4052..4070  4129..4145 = 0.6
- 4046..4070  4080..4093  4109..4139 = -1.8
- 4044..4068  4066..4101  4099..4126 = -1.8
